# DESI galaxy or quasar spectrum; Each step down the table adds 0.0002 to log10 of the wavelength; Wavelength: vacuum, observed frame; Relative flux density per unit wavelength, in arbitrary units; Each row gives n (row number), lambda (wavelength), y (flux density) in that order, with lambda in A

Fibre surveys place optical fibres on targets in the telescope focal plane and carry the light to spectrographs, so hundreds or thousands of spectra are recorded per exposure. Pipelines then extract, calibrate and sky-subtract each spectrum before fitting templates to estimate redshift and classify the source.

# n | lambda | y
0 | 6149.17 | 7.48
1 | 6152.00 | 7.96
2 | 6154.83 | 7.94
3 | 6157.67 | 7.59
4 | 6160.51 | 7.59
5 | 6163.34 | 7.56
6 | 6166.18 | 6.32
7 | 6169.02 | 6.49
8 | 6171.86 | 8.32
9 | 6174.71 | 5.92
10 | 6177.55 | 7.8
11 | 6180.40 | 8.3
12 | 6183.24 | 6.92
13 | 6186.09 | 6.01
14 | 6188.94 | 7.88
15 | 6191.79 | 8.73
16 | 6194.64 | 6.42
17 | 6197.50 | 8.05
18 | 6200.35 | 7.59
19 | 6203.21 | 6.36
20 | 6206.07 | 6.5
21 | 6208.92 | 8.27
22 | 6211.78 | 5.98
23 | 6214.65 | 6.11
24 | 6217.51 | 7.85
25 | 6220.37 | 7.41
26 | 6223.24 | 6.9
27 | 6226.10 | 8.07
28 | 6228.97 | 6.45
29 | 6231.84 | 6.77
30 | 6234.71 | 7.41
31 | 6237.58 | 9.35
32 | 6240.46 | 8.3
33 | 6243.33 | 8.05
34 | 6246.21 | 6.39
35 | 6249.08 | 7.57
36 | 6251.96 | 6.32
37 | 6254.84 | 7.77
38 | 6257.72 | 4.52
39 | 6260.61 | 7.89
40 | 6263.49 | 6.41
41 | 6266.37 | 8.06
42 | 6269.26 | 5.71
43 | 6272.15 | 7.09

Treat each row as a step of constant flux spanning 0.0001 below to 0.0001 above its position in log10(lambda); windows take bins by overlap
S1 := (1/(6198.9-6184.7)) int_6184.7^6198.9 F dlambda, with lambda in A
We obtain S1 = 7.42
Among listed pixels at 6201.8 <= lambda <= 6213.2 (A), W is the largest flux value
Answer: 8.27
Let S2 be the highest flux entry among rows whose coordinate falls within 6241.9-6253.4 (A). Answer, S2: 8.05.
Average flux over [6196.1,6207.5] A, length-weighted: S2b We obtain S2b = 7.13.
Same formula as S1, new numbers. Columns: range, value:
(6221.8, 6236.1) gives 7.12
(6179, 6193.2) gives 7.57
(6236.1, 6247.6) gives 8.02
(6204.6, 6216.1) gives 6.72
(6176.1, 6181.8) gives 8.04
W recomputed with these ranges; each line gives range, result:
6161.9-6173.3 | 8.32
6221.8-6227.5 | 8.07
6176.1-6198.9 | 8.73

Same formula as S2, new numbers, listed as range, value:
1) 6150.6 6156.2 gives 7.96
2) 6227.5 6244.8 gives 9.35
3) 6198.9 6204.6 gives 7.59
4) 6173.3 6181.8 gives 8.3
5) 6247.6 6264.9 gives 7.89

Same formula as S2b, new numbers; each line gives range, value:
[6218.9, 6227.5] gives 7.46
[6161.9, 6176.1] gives 6.93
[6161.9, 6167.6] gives 6.95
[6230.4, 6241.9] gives 7.96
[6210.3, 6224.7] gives 6.86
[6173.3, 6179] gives 6.87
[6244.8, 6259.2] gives 6.52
